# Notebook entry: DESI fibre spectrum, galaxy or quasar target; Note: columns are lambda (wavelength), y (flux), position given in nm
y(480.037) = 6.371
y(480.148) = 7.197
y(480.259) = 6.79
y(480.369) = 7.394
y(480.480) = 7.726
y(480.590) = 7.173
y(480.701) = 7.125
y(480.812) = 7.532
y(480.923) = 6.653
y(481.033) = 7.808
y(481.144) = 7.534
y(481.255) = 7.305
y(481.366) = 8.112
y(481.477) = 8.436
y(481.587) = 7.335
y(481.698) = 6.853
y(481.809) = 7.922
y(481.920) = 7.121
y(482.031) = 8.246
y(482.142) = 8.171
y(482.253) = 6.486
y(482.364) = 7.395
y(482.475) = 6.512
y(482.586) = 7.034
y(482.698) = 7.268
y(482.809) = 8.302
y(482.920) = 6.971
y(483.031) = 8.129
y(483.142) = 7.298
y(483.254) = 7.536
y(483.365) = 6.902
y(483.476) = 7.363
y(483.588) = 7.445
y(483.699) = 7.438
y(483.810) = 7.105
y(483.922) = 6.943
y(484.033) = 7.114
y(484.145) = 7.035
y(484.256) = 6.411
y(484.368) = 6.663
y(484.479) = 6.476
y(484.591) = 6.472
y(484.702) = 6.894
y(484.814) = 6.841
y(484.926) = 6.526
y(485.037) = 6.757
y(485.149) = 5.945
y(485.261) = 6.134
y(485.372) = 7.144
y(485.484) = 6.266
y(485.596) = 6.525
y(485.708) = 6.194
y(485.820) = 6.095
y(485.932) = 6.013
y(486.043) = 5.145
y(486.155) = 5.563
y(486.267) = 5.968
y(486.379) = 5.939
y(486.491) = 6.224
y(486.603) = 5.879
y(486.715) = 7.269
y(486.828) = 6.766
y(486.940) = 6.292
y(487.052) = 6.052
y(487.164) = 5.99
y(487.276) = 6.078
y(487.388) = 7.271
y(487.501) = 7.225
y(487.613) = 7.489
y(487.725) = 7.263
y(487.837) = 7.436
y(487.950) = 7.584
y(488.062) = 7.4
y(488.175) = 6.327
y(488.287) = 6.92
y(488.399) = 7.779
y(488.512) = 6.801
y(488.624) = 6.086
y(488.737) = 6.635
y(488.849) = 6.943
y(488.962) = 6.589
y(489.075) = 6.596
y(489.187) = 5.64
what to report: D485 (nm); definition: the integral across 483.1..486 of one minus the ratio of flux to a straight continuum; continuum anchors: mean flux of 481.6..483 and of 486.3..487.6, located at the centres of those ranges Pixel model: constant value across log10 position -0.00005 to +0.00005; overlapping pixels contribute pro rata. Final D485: 0.08 nm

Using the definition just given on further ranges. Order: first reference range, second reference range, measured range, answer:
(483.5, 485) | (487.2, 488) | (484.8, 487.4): 0.29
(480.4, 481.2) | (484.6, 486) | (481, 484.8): -0.19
